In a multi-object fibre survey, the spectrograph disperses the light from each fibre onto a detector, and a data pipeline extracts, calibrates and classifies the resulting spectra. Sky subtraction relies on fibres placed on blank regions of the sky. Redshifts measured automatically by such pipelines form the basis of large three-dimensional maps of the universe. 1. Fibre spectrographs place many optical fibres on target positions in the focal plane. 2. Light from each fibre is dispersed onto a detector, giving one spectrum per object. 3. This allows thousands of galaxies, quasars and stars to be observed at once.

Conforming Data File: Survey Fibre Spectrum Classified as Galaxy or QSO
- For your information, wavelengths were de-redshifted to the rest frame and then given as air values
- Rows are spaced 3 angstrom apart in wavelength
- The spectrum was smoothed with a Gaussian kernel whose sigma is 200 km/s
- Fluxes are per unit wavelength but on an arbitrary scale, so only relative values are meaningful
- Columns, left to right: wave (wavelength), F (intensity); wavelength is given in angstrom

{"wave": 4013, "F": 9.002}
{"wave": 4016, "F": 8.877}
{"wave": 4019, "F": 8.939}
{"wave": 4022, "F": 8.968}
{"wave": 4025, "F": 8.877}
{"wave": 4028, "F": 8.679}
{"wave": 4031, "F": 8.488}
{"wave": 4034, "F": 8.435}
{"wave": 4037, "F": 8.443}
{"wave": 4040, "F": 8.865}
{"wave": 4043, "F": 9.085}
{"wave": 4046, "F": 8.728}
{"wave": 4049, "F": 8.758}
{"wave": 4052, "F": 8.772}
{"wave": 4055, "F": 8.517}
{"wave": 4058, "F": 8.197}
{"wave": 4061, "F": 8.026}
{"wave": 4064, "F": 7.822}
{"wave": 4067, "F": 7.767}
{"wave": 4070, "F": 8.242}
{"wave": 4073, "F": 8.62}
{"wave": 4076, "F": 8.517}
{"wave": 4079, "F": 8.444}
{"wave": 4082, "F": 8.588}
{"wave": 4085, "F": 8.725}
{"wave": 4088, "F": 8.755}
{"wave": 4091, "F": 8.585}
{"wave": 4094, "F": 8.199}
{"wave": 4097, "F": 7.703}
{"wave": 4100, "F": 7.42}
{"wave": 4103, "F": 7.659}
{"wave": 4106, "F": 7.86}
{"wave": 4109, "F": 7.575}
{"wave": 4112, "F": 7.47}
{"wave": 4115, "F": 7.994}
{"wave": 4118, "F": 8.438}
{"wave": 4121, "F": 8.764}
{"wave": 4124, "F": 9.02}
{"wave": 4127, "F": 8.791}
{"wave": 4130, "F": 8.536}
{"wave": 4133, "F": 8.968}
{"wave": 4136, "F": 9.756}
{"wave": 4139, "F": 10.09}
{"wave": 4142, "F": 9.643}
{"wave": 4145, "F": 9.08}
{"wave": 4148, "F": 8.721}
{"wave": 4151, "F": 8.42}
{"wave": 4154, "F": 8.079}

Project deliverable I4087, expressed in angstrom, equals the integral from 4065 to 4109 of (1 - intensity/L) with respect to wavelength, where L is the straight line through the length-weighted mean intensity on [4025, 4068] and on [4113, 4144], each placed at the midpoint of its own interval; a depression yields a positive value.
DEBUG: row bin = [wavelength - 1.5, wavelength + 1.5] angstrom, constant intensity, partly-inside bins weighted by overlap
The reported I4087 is 2.70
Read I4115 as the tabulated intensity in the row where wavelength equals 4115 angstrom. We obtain 7.994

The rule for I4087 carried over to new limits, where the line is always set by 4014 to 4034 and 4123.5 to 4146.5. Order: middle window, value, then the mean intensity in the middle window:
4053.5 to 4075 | 1.9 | 8.18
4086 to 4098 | 0.9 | 8.35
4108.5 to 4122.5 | 1.7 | 8.08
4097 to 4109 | 1.9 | 7.64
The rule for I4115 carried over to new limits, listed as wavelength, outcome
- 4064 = 7.822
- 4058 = 8.197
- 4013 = 9.002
